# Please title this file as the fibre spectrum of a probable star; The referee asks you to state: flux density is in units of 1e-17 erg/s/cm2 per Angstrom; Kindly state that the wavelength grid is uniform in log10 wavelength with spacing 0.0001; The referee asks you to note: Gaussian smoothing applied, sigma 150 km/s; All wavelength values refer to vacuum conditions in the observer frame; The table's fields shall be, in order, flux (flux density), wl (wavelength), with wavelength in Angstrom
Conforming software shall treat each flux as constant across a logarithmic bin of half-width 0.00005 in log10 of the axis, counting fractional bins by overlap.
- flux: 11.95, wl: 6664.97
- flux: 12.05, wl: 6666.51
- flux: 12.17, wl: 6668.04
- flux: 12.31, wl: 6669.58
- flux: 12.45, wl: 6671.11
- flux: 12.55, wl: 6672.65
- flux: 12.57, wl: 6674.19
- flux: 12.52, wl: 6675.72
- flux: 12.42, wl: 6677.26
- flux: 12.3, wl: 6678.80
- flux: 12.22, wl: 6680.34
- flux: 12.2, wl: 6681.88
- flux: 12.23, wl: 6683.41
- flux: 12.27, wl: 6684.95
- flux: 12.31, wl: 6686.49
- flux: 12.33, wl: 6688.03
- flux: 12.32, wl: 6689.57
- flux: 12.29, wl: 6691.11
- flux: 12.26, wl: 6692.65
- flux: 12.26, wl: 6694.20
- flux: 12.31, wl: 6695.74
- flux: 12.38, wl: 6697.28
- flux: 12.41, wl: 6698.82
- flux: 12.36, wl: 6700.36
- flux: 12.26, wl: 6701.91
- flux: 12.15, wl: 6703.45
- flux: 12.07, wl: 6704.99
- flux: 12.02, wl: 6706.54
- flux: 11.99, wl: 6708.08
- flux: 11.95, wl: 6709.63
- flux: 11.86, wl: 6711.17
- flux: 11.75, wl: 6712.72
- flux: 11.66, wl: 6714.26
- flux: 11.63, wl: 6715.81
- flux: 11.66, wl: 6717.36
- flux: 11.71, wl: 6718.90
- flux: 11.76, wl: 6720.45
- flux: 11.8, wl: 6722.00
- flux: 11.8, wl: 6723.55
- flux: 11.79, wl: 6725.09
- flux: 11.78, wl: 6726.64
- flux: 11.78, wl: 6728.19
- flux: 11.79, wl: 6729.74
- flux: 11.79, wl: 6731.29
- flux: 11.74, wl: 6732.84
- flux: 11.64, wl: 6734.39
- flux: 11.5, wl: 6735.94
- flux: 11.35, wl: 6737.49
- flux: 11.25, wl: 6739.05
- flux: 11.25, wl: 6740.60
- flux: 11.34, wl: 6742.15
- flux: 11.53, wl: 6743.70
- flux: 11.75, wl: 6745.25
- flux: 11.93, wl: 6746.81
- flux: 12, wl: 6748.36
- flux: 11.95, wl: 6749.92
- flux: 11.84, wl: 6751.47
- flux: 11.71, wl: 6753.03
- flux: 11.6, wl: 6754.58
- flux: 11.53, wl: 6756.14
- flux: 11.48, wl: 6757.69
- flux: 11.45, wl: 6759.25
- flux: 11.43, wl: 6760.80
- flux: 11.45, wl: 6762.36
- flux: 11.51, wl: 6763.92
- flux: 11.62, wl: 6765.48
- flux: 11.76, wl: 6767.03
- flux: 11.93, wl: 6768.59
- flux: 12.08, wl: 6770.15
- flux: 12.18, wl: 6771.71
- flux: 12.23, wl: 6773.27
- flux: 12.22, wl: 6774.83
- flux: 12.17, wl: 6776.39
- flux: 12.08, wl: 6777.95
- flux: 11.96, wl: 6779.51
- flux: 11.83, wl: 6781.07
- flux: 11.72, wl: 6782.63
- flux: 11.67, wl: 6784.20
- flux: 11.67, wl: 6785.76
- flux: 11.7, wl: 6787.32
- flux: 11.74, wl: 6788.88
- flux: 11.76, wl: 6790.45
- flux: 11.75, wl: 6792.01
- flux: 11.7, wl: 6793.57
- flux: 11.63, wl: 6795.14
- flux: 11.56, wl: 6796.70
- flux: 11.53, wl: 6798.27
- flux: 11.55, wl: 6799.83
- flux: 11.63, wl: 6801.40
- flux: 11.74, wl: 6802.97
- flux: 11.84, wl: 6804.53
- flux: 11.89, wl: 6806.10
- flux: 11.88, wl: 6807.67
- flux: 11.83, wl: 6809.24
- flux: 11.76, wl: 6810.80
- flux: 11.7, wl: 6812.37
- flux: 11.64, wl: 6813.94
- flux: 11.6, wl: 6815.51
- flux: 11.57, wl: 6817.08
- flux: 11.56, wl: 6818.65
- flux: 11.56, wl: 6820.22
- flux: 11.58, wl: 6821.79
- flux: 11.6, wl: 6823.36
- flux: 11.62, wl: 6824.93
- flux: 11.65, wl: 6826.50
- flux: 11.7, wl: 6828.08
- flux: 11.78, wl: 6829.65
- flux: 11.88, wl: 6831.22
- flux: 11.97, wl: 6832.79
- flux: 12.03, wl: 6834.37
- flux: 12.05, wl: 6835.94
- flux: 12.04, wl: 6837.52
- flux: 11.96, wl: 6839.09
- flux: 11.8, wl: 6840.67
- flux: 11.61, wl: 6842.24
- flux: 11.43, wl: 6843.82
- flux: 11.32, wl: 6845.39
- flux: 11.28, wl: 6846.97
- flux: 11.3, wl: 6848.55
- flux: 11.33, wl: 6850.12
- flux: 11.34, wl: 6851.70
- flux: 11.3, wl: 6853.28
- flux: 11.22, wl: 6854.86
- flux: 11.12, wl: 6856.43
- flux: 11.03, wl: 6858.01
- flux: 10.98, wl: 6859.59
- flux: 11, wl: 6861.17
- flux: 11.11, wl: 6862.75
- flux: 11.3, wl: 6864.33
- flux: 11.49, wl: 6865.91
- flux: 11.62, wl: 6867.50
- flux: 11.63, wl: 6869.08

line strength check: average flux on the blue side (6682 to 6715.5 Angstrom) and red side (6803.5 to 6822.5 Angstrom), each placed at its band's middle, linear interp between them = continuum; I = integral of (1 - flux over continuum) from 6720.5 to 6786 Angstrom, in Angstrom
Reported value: 1.1 Angstrom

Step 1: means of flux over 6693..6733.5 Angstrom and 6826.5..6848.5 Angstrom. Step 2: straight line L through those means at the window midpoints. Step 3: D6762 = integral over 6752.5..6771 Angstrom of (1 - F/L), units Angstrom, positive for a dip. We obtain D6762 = 0.4 Angstrom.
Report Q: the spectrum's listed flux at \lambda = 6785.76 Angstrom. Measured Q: 11.67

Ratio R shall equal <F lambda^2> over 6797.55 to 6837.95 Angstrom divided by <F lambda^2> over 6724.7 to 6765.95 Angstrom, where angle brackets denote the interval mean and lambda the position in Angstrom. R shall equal 1.03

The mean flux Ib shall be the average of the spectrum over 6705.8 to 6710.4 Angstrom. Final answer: 12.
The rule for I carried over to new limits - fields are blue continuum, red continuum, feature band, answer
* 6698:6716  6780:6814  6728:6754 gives 0.56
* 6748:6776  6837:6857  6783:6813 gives -0.17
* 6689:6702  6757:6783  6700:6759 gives 1.69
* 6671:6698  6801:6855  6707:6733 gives 0.83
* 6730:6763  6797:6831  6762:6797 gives -0.58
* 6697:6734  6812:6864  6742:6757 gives 0.09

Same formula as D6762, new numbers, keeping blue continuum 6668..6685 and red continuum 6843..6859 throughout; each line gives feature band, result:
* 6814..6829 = -0.2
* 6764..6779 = -0.3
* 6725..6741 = 0.5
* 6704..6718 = 0.3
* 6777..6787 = -0.1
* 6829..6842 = -0.6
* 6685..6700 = -0.1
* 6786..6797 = -0.1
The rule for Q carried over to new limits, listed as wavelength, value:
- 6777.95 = 12.08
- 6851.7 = 11.34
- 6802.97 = 11.74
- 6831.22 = 11.88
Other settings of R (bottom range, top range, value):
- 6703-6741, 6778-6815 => 1.02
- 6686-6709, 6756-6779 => 0.99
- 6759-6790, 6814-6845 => 1.01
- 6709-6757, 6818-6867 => 1.02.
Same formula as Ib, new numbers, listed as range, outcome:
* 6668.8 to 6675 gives 12.5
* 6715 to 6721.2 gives 11.7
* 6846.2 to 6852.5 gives 11.3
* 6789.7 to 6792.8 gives 11.8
